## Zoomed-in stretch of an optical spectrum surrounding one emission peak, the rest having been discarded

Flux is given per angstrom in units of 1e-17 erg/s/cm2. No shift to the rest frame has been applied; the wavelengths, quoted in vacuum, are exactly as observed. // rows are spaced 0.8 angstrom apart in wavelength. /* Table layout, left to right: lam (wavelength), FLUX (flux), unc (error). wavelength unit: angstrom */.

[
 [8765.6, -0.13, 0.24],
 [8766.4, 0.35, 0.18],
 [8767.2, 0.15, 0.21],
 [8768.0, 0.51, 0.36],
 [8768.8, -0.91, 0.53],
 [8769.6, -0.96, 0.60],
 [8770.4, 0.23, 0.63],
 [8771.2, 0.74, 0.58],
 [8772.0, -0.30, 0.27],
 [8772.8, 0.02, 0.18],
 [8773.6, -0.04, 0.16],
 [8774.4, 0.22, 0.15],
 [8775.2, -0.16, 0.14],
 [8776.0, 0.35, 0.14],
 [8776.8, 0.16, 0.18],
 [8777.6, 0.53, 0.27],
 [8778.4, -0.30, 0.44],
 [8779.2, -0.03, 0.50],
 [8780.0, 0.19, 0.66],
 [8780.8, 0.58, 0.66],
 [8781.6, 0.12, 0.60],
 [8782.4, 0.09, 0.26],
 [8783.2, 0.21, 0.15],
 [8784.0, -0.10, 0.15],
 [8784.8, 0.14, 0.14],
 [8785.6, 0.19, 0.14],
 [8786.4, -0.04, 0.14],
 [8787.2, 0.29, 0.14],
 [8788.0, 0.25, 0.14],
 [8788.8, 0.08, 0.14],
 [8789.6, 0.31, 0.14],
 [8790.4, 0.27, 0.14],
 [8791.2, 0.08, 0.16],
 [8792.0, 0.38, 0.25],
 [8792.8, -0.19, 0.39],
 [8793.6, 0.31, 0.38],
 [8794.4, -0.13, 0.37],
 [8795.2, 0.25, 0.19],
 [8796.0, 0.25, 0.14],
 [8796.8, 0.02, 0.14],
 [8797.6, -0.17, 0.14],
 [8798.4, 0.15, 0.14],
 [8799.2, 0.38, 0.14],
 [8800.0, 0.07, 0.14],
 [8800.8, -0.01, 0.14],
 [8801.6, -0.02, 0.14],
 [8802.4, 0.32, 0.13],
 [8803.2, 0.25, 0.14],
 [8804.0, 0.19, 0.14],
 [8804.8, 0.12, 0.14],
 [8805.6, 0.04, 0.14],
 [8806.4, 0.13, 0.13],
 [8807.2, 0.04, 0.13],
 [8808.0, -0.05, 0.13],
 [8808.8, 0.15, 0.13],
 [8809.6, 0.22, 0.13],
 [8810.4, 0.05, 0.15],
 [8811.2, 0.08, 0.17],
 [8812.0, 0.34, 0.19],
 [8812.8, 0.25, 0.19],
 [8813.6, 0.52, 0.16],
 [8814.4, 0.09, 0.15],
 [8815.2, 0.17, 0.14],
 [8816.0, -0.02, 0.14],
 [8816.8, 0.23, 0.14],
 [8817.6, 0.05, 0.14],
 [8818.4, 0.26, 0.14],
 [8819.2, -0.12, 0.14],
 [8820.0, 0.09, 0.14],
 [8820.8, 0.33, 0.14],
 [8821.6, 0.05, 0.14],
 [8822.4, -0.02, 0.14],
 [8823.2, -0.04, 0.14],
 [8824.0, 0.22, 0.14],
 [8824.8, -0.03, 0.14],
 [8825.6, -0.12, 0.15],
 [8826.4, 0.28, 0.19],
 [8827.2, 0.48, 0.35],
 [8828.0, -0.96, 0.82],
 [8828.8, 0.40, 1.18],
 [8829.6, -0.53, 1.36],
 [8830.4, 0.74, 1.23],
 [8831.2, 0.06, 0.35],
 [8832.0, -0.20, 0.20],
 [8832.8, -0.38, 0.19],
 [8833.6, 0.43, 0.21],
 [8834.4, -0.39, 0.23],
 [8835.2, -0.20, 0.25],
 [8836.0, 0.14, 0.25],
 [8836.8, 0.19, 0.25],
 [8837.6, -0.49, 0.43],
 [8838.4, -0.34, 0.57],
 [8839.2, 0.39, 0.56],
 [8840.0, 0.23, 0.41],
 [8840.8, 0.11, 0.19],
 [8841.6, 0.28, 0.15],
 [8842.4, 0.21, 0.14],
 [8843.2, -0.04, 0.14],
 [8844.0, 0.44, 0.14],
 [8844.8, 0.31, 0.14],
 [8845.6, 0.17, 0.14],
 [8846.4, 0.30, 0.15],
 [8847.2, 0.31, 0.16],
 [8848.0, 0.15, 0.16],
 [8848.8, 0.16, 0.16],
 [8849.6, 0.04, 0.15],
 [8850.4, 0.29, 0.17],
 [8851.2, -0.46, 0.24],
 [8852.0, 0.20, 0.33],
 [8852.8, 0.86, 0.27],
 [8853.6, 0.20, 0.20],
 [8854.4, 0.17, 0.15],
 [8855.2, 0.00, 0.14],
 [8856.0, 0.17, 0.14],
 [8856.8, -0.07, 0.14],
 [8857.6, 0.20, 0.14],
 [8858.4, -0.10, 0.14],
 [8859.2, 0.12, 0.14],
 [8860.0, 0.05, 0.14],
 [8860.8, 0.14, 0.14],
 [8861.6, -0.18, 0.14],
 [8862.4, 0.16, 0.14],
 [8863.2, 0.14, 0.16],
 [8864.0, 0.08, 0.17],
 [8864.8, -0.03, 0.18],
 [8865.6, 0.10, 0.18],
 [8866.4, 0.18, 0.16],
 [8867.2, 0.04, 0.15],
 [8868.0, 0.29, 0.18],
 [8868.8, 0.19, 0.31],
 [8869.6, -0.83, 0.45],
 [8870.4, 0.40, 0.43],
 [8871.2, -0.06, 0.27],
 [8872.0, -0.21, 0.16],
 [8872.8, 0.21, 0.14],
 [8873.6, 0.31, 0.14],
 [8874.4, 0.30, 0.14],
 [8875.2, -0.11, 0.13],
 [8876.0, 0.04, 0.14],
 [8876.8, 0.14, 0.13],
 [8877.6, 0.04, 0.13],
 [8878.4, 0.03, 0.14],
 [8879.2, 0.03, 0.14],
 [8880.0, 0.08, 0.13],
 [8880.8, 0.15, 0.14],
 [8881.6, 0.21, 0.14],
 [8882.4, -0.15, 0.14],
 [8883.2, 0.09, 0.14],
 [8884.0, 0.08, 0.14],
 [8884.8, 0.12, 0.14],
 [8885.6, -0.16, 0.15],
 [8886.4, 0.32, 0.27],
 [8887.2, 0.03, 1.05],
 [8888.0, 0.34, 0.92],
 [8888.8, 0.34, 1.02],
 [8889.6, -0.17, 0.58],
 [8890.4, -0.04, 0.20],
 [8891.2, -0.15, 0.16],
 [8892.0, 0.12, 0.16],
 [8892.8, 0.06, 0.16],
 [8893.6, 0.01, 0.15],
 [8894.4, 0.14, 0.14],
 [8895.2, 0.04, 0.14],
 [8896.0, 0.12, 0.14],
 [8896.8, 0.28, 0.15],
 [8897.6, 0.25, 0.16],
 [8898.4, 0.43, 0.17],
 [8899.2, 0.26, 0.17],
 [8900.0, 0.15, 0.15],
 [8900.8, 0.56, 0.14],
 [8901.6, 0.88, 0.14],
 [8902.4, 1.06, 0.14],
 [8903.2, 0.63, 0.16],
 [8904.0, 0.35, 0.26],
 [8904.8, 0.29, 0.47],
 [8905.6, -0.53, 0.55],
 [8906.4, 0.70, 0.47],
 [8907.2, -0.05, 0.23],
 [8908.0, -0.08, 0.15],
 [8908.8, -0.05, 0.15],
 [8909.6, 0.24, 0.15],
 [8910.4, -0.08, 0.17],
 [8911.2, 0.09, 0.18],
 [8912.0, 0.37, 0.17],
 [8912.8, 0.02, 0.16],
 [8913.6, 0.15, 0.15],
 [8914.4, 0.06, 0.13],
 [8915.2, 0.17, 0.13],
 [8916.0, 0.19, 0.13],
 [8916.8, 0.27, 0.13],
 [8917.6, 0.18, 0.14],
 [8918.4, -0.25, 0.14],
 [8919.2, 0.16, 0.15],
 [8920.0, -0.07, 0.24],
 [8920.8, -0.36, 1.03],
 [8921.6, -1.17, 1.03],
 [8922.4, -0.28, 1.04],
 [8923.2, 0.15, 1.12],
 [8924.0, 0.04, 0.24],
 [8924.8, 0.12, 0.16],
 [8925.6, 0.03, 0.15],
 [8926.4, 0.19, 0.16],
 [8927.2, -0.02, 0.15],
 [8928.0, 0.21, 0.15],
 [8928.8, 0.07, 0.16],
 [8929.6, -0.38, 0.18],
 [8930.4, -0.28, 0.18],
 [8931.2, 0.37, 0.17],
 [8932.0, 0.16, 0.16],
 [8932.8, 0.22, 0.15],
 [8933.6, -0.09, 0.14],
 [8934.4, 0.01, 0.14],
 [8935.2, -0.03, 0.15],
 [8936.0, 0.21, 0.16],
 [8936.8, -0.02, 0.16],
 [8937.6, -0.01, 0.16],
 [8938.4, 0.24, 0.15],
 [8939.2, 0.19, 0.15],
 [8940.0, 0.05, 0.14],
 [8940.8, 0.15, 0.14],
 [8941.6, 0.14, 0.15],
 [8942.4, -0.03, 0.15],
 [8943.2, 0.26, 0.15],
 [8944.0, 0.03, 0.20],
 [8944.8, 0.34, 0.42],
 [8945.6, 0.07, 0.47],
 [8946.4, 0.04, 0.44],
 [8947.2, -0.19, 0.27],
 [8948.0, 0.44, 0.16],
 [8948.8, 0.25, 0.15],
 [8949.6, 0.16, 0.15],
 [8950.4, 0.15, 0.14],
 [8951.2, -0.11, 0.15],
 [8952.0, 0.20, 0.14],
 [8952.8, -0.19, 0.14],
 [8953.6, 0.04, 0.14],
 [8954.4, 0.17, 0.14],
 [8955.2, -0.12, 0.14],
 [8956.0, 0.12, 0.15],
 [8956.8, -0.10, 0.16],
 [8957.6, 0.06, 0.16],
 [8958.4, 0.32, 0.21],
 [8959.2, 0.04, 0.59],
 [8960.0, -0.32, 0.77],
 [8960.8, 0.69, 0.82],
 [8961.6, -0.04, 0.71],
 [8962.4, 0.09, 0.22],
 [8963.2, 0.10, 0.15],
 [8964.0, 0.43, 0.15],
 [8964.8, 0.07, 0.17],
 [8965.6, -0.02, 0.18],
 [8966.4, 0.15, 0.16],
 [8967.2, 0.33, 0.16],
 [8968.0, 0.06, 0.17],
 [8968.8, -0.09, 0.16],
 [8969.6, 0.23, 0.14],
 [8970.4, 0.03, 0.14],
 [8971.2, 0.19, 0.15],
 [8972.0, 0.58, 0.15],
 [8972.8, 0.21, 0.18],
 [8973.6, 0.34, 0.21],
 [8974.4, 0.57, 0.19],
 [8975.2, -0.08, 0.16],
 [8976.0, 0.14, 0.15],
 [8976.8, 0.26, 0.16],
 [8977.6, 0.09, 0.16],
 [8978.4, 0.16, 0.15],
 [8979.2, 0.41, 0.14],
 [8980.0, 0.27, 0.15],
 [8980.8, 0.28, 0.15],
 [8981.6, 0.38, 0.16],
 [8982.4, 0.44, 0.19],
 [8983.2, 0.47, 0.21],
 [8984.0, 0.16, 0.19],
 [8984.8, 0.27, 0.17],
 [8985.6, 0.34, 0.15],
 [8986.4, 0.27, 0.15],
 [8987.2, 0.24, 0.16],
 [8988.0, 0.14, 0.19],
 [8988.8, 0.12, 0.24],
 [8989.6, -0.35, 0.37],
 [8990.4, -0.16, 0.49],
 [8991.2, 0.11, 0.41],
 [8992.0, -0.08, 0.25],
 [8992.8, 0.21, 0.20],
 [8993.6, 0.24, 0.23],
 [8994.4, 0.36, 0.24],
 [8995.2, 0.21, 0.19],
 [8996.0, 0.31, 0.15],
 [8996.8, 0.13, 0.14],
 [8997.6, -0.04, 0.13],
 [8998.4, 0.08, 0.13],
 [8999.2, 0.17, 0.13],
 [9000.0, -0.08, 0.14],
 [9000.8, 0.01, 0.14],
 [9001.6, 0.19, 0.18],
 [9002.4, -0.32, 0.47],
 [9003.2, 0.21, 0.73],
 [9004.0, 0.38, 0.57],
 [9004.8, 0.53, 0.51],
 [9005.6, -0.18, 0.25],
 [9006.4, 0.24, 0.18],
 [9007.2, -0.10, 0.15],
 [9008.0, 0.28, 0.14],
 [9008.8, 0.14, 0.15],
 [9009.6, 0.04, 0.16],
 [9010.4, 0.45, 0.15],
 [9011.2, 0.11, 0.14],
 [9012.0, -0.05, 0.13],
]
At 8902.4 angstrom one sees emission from H-gamma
